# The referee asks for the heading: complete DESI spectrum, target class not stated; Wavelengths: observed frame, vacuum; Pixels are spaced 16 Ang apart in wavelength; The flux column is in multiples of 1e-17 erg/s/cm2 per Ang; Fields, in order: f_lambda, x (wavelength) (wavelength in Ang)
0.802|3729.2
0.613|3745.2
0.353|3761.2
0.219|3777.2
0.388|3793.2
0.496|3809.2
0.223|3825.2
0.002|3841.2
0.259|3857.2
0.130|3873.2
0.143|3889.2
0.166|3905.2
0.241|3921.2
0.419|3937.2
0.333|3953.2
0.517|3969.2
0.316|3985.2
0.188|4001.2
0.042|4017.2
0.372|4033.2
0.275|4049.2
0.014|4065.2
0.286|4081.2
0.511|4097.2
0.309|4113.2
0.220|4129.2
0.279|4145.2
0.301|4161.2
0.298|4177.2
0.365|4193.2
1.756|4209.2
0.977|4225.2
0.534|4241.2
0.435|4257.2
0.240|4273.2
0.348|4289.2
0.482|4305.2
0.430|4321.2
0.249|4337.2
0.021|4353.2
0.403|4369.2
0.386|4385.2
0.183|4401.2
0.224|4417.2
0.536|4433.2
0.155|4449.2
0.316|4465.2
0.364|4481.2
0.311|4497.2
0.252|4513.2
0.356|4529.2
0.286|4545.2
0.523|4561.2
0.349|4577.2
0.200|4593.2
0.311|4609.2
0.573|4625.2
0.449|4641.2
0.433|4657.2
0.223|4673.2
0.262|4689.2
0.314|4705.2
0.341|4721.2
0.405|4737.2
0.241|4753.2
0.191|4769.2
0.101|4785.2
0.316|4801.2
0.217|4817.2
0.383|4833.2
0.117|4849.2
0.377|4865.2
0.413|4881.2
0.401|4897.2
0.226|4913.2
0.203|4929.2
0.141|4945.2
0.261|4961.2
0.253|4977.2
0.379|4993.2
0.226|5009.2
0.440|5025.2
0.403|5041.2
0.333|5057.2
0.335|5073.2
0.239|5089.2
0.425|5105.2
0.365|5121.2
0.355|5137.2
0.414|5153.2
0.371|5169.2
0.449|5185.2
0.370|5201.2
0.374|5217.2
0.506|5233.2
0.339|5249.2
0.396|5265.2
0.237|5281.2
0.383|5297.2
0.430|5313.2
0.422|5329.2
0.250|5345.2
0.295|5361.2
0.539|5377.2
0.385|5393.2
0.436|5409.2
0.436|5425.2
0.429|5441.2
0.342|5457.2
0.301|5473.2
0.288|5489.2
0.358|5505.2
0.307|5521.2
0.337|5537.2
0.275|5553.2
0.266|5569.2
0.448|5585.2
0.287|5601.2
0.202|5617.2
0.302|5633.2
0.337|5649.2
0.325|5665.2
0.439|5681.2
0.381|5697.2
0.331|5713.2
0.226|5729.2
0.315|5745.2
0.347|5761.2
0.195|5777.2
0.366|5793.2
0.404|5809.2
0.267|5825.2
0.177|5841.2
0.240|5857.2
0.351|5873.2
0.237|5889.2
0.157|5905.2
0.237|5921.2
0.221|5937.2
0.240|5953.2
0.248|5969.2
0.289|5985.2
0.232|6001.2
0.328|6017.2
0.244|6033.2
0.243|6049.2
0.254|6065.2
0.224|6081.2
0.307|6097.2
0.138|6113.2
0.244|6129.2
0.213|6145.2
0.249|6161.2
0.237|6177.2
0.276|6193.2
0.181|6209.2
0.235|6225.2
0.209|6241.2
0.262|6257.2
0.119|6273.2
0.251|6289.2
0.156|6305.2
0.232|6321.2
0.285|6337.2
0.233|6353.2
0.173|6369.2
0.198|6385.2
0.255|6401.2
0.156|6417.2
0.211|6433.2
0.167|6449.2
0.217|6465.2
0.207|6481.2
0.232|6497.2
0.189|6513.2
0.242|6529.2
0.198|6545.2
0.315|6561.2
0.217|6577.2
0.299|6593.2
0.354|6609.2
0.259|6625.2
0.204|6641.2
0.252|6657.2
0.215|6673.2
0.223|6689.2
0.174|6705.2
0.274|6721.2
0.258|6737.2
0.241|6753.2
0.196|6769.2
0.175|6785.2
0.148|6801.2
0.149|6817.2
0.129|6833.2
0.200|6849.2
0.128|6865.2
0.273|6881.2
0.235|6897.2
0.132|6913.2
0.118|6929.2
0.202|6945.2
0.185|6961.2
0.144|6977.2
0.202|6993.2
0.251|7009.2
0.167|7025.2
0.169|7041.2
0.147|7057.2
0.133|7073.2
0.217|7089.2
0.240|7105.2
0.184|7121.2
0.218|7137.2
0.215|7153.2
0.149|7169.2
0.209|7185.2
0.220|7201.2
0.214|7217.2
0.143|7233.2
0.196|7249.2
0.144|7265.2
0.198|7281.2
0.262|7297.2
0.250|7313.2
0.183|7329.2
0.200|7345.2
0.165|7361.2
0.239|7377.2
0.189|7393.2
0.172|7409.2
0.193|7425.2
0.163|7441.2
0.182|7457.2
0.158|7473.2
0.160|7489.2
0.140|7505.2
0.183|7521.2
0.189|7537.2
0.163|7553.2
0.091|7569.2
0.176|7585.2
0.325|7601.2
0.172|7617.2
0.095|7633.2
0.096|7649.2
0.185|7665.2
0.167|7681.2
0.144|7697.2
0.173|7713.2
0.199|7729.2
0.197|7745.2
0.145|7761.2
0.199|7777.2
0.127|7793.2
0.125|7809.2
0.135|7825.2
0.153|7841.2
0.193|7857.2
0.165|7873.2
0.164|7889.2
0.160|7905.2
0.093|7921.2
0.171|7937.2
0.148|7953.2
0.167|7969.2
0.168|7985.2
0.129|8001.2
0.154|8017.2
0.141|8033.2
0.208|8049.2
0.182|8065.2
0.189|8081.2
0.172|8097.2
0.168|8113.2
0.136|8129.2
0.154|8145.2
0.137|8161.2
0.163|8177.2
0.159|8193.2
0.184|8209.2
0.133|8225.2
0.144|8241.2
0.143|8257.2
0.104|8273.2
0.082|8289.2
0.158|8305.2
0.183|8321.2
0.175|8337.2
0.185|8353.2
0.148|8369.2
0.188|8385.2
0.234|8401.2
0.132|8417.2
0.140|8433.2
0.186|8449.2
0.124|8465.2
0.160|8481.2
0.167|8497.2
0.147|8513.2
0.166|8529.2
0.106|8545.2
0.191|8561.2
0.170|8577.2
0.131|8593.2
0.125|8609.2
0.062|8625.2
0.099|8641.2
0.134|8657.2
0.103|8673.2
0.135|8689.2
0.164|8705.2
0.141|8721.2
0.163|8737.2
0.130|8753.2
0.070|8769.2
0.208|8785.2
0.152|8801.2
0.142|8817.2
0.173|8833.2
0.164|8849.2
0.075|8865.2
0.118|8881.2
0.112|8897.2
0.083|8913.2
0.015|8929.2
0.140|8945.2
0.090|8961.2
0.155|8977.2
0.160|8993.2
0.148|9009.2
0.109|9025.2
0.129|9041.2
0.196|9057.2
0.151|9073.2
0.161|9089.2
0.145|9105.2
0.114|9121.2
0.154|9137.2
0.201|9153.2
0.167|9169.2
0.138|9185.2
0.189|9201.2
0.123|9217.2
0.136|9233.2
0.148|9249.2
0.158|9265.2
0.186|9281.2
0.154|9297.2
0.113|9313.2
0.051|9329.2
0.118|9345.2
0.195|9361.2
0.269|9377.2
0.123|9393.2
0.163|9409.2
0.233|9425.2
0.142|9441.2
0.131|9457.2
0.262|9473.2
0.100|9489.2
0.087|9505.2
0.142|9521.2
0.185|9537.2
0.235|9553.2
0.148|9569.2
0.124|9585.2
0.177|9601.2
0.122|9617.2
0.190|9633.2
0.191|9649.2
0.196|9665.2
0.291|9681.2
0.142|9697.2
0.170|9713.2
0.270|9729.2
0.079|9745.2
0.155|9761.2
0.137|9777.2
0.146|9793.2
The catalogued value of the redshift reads 2.462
